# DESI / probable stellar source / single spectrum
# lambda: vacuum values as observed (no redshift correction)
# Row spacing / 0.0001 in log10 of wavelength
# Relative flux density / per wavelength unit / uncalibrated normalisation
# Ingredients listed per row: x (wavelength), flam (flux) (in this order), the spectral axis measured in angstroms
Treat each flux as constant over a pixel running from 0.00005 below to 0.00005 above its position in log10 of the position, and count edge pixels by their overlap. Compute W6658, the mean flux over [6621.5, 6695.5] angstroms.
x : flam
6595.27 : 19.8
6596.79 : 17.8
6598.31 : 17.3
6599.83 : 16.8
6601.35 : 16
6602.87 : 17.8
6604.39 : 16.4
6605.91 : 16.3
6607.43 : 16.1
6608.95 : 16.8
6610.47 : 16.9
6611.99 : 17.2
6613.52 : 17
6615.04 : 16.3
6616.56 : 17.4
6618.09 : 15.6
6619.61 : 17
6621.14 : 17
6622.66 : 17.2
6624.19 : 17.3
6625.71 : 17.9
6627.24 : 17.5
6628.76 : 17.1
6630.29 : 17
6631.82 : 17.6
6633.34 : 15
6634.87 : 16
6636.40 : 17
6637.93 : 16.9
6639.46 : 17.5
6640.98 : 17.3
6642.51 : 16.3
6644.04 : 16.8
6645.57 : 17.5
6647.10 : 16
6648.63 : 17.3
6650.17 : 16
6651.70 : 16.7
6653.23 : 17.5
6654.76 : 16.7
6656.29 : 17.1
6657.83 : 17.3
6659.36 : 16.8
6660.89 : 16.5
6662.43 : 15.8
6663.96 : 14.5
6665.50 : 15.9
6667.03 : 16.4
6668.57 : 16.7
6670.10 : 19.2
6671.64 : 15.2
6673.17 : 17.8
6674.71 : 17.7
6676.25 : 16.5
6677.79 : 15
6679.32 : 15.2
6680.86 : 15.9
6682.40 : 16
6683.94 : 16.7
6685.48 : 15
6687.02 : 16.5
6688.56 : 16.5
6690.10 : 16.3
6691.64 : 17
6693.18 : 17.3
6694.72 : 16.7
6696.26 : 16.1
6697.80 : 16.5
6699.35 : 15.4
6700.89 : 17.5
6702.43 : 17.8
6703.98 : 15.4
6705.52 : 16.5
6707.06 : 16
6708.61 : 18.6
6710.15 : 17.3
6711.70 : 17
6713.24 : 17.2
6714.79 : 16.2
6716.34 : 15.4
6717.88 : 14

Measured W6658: 16.7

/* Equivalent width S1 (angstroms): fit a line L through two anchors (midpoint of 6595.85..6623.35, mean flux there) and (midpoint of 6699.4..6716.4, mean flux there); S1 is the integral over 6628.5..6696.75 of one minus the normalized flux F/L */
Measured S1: 1.0 angstroms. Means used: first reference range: 16.8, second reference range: 16.8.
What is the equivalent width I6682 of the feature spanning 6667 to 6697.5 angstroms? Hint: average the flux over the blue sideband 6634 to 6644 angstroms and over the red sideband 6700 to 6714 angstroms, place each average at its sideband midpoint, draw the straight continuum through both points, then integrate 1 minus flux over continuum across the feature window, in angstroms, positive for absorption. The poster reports 0.83 angstroms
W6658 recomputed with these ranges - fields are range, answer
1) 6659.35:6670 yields 16.2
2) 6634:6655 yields 16.8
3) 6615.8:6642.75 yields 16.9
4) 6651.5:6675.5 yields 16.7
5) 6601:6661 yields 16.9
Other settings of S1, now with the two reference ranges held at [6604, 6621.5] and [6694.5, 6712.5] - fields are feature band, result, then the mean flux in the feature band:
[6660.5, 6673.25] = 0.3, 16.4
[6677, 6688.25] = 0.6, 15.8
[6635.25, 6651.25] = -0.1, 16.8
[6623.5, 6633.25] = -0.3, 17.2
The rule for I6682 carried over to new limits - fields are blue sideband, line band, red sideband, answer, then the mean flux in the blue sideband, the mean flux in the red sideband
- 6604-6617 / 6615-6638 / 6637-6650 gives -0.10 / 16.7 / 16.9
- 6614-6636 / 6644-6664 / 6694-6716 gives 0.15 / 16.9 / 16.7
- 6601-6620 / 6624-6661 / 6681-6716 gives -0.56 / 16.7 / 16.6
